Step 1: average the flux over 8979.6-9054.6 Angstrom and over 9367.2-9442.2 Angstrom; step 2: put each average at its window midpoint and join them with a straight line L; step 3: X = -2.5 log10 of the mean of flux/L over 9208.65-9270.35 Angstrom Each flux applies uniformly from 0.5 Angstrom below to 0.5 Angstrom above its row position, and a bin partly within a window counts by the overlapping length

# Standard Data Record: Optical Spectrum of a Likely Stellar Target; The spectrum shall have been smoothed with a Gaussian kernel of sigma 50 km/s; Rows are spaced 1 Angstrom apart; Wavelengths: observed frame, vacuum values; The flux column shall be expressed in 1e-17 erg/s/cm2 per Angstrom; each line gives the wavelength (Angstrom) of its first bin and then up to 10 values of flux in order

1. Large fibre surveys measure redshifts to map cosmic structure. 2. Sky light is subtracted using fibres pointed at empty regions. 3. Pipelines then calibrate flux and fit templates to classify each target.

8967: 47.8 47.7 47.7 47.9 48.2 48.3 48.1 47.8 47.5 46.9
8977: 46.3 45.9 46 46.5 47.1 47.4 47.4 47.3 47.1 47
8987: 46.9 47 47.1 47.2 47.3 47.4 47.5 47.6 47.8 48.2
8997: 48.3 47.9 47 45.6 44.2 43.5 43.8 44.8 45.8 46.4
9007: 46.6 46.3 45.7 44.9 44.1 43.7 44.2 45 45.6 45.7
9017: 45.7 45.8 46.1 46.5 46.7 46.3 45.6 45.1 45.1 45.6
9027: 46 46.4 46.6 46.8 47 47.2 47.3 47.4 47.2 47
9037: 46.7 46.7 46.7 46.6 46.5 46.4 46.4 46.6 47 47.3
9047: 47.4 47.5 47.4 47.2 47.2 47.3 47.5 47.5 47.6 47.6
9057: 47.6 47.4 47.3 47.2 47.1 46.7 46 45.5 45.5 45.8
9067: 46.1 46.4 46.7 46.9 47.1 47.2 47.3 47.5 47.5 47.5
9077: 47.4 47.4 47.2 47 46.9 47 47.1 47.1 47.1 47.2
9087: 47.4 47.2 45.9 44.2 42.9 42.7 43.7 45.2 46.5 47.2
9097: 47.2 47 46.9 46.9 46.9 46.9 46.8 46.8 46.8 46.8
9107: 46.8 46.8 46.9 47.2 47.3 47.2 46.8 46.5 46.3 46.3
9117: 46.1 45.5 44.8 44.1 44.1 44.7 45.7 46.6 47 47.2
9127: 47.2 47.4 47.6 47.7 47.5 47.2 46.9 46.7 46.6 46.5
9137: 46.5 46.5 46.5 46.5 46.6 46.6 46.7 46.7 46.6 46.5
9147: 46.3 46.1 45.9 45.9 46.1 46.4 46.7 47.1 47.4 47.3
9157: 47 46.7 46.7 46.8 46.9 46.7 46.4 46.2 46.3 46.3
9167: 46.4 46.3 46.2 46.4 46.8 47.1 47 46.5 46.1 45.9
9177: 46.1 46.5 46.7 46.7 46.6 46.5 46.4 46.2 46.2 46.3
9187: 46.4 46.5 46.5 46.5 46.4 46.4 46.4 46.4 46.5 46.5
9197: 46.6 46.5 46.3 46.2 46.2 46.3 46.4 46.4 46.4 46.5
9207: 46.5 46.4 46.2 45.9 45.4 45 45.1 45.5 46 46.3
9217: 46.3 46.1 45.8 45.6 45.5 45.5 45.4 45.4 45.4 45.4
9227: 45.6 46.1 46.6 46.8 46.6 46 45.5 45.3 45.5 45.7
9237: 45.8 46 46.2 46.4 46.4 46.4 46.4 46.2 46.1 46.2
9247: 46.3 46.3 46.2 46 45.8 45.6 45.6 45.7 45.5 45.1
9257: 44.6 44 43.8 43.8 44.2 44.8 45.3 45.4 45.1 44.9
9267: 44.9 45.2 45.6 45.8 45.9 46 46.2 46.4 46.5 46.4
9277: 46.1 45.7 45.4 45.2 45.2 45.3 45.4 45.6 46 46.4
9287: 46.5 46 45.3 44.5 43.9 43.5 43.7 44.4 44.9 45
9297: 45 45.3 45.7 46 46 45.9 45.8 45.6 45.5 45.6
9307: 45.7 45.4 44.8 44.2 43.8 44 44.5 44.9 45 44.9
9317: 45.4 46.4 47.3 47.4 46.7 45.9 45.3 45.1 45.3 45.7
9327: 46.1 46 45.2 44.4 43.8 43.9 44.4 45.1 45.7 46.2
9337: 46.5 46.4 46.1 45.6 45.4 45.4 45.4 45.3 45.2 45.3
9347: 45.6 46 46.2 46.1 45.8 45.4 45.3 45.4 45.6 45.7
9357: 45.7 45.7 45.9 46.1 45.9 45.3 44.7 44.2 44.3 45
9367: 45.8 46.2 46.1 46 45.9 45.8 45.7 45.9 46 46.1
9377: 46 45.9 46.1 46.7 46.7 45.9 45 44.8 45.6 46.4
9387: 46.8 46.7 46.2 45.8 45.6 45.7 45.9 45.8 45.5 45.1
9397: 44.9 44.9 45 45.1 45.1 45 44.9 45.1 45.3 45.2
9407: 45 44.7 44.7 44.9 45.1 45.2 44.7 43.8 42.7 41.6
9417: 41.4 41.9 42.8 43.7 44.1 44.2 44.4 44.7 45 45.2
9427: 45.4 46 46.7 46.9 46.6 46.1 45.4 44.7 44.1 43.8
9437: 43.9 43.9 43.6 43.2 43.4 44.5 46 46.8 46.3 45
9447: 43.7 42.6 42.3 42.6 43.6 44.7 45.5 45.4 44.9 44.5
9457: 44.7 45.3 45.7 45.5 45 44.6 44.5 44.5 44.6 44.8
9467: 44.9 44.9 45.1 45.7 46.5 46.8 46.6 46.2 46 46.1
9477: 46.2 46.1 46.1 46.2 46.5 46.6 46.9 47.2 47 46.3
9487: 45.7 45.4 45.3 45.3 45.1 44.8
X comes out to 0.00 mag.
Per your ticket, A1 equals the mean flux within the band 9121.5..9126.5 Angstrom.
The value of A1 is 46.2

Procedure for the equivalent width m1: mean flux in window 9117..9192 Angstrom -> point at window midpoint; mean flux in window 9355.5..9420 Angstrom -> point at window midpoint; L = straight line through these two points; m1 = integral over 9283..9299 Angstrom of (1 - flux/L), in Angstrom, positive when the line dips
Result 0.2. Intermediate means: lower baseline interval 46.5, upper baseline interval 45.2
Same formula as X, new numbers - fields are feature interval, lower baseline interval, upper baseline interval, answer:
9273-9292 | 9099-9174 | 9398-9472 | 0.00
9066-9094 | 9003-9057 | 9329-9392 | -0.01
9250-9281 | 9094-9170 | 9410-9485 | 0.01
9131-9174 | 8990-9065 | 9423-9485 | -0.01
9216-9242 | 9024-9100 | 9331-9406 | 0.00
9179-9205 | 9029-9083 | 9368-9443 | 0.00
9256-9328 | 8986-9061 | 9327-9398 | 0.01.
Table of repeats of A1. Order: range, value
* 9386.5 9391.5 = 46.2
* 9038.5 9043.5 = 46.5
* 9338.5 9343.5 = 45.6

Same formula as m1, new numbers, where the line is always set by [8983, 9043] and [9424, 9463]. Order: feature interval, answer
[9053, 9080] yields -0.50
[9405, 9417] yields 0.18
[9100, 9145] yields -0.63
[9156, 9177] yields -0.35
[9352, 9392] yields -0.61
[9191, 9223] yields -0.32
